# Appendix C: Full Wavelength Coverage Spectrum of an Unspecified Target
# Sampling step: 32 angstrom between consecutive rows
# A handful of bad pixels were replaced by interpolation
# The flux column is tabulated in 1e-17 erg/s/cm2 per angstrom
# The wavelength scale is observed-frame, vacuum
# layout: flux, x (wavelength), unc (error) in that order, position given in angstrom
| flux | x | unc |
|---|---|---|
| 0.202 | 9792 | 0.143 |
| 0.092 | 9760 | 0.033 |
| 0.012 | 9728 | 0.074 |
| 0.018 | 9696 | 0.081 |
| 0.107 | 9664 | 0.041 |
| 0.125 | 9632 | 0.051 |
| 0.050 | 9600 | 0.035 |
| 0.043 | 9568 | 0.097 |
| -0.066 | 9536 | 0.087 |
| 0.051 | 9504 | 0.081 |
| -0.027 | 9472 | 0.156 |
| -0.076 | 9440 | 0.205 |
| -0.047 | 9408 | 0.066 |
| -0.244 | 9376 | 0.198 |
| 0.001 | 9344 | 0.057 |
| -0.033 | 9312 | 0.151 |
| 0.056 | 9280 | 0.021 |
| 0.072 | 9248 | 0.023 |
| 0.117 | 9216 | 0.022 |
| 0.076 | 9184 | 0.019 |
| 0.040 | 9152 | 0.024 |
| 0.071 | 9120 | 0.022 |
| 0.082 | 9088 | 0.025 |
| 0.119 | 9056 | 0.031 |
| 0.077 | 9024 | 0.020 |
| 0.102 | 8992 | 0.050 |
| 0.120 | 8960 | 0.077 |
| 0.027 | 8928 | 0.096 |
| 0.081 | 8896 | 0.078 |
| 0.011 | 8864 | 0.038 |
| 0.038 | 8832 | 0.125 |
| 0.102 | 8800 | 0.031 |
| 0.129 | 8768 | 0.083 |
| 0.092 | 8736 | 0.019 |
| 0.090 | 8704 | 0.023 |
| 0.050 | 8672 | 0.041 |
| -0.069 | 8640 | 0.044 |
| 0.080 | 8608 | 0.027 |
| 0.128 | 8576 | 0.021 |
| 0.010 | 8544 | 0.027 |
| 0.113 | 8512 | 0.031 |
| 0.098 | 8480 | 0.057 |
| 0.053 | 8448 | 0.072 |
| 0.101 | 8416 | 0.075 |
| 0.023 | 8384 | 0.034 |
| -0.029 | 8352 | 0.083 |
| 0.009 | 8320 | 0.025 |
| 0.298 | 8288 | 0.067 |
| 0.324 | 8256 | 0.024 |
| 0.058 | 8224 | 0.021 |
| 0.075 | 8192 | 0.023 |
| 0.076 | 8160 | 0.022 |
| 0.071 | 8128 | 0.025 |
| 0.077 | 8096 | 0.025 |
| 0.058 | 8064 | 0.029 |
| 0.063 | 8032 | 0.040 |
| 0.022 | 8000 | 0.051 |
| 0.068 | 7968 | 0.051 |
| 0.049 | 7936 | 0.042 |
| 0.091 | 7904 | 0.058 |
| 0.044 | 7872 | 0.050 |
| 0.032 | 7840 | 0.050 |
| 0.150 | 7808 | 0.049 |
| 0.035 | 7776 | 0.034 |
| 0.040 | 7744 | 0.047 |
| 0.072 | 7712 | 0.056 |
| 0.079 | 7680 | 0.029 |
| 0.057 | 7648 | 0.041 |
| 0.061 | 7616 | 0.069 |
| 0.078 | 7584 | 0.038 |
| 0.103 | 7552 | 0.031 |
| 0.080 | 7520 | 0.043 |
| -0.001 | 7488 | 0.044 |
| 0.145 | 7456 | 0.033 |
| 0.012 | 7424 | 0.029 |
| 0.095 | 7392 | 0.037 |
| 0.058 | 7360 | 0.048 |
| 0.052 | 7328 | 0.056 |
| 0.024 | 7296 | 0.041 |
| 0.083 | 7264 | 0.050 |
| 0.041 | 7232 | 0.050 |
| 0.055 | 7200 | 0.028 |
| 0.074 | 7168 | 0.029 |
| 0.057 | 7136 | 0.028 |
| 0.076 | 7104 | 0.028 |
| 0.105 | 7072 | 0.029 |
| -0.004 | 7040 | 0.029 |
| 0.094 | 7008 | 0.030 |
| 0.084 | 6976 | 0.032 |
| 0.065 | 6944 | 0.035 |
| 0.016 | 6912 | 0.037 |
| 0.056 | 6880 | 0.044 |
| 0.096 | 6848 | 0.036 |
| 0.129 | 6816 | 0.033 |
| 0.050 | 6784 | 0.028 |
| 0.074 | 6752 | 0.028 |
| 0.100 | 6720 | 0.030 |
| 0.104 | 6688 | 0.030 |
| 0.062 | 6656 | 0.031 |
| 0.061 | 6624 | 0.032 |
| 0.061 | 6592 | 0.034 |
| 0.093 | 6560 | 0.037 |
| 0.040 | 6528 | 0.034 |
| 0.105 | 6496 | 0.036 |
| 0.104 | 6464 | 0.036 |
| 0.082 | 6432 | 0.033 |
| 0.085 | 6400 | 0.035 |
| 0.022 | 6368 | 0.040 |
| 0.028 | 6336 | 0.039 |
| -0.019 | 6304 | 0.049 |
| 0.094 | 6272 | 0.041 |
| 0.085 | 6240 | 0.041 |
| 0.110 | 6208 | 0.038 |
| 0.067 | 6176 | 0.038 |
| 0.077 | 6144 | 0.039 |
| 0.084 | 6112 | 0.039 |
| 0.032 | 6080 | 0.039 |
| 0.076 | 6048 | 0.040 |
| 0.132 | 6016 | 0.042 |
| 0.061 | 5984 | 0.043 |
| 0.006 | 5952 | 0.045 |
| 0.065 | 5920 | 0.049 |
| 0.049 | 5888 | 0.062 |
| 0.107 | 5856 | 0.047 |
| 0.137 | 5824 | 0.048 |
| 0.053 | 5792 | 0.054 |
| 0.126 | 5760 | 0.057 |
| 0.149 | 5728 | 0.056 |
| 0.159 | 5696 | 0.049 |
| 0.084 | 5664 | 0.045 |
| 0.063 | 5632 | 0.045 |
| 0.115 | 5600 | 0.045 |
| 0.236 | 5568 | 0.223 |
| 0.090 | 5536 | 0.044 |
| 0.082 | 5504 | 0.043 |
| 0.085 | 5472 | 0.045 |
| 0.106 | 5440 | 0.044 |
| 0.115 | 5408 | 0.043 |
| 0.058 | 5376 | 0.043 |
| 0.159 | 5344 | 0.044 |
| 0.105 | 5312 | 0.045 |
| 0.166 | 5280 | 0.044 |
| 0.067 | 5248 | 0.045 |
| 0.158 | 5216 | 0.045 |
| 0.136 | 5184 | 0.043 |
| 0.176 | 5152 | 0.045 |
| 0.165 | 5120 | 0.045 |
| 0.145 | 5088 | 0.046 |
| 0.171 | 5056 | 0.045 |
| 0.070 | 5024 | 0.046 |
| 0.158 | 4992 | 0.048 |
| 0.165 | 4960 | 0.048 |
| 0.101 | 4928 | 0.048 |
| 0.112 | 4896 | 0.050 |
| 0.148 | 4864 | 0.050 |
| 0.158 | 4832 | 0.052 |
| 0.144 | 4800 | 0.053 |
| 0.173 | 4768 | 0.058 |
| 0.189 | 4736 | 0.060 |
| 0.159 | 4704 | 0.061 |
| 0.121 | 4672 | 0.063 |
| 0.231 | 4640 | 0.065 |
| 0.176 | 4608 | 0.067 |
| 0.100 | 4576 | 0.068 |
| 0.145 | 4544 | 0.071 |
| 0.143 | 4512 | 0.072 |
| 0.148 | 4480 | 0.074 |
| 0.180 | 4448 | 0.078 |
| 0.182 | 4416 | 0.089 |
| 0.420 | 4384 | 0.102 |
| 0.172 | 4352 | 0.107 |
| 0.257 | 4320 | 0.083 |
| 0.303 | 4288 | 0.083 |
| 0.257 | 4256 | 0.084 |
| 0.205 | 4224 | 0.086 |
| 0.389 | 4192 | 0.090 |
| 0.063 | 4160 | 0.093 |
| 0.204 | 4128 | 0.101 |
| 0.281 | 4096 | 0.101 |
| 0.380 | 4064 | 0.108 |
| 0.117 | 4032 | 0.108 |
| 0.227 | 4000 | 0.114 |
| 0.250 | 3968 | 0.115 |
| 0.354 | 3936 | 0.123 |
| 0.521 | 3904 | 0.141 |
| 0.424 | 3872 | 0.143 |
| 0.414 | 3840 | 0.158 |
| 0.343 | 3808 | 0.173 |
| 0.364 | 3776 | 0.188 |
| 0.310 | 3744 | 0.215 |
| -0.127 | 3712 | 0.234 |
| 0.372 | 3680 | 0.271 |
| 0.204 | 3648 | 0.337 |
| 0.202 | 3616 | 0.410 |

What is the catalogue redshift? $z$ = 1.22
